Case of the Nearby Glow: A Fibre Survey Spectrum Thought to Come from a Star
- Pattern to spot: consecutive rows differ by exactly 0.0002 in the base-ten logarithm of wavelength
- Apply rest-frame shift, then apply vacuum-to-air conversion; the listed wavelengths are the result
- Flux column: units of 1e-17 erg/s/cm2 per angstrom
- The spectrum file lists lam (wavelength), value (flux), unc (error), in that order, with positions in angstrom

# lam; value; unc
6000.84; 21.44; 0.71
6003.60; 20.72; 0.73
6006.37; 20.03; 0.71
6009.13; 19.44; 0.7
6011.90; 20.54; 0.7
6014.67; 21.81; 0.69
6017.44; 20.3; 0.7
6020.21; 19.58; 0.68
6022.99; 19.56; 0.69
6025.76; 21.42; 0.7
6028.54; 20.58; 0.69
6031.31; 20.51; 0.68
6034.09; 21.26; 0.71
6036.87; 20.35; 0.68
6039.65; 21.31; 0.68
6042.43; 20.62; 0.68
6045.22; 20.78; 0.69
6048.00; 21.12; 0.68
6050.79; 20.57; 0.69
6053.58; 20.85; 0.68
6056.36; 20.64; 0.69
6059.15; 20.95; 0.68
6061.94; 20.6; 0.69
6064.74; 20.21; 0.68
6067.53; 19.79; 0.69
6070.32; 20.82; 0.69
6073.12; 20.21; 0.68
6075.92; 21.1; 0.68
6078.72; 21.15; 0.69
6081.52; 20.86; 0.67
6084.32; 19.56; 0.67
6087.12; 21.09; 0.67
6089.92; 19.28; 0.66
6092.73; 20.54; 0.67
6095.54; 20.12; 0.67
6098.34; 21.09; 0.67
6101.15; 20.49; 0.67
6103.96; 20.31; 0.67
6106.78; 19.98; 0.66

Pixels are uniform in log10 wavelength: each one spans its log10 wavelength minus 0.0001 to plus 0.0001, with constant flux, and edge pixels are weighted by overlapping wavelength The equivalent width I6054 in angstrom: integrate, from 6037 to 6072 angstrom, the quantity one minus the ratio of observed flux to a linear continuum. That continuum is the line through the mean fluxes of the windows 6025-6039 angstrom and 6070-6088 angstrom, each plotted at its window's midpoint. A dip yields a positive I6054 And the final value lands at 0.1 angstrom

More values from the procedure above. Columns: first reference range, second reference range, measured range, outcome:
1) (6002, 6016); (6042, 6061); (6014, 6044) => 0.0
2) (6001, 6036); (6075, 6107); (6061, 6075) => 0.1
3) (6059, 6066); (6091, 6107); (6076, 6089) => -0.1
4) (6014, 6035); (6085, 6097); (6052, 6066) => -0.2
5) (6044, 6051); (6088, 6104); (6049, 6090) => 0.1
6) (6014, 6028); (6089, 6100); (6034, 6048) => -0.3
